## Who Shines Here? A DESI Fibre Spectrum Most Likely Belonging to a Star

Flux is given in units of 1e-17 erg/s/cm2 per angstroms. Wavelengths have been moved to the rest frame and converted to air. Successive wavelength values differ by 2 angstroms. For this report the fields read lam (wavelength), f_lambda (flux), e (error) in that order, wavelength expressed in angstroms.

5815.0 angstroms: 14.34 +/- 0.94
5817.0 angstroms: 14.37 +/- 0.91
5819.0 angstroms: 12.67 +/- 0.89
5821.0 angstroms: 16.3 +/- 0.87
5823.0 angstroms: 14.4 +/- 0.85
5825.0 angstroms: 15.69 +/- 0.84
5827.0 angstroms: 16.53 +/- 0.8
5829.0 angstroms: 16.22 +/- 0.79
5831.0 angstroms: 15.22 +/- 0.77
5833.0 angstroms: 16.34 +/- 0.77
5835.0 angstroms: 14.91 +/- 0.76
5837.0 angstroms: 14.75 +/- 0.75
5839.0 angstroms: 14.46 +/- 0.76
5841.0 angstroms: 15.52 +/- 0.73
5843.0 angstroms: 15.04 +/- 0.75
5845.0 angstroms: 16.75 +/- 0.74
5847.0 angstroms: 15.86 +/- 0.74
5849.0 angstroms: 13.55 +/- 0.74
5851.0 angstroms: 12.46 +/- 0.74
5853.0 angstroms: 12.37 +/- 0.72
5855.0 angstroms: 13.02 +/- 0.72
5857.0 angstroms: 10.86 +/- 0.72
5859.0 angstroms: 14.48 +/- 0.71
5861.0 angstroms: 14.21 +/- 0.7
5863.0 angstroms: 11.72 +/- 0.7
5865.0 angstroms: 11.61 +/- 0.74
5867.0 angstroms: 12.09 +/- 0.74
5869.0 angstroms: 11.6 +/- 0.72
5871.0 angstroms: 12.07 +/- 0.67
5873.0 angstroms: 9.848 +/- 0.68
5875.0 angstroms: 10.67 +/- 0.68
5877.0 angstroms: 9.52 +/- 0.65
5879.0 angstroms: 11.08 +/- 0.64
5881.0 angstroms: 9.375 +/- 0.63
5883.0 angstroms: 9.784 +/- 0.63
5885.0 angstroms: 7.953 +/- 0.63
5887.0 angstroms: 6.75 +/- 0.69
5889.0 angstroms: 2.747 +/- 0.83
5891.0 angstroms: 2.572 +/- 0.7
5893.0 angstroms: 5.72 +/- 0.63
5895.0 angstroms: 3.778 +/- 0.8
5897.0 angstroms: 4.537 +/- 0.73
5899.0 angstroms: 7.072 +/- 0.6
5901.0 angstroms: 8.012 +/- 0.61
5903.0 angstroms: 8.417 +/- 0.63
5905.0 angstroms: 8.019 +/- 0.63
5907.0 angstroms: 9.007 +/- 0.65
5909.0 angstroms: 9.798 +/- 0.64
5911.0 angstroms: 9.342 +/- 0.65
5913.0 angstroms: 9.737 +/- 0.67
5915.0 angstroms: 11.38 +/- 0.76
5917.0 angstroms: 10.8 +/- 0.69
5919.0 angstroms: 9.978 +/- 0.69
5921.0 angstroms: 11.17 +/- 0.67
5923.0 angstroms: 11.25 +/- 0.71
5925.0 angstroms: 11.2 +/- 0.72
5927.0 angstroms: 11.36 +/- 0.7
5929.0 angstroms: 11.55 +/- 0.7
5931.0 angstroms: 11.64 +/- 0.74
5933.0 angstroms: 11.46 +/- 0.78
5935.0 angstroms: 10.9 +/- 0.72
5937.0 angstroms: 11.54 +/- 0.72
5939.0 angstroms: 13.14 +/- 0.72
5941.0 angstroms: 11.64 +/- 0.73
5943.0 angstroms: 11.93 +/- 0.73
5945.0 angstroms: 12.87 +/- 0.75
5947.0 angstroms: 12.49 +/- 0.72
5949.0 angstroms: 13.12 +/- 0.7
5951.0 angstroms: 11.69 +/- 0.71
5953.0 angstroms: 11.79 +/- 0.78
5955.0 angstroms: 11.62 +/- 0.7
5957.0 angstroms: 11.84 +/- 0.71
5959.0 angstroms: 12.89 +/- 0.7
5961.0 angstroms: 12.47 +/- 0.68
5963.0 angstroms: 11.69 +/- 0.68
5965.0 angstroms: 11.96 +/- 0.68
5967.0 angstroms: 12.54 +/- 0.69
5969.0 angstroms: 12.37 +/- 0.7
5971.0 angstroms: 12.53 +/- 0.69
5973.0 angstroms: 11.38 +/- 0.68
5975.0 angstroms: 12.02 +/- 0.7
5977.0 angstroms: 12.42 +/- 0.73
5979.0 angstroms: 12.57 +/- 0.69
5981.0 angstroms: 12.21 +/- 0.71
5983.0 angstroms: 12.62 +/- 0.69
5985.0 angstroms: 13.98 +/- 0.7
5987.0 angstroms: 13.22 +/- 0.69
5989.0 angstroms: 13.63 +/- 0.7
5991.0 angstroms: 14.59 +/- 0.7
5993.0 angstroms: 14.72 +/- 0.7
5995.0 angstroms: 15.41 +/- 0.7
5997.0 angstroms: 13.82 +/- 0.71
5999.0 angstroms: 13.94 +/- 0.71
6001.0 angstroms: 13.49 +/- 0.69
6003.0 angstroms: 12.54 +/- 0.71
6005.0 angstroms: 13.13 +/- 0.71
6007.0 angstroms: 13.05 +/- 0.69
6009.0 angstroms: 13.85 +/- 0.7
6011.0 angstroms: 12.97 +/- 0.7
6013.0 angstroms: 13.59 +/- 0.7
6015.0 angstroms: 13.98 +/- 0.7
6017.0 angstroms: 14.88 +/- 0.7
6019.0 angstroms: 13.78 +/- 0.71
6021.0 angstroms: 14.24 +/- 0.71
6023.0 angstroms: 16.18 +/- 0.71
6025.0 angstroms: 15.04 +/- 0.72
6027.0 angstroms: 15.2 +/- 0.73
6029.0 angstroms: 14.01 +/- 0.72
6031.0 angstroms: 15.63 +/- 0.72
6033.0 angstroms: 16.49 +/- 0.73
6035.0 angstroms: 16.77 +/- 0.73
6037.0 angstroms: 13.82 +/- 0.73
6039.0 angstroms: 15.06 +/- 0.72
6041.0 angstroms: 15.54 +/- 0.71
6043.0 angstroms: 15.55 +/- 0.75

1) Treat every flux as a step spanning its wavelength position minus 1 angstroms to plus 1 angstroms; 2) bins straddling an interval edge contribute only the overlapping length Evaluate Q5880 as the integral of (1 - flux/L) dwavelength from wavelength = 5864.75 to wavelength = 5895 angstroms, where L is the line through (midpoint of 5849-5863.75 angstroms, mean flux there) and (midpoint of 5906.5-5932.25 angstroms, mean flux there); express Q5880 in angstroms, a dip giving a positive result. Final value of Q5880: 8.6 angstroms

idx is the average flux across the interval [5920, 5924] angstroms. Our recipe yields 11.2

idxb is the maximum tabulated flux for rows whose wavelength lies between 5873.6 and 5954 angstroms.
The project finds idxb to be 13.14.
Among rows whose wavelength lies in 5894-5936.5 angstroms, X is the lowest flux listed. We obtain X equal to 3.778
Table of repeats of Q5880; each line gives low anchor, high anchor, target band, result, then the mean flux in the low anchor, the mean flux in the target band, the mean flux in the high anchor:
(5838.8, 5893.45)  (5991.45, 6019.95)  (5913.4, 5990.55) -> 4.8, 11.2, 12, 13.8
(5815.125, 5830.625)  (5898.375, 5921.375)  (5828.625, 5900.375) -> 8.2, 15.1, 11.2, 9.38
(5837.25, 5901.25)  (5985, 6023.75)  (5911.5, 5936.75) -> 2.0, 10.6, 11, 13.9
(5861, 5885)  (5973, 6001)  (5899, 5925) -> 4.6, 10.9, 9.7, 13.4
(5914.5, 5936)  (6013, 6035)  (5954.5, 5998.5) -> 0.9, 11.1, 12.9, 15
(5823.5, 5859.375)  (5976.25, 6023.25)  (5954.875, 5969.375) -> 1.8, 14.7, 12.2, 13.7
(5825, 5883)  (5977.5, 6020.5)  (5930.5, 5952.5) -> 2.3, 13.3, 12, 13.6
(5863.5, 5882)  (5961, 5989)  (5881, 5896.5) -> 7.4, 10.9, 5.82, 12.5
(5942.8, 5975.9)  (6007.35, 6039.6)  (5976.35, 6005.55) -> -0.2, 12.2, 13.5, 14.7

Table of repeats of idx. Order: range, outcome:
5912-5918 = 10.6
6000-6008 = 13.1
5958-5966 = 12.3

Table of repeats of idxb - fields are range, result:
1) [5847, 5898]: 15.86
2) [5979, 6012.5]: 15.41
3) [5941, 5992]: 14.59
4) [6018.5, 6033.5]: 16.49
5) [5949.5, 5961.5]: 12.89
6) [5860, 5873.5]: 14.21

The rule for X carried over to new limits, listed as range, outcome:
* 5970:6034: 11.38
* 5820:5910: 2.572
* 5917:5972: 9.978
